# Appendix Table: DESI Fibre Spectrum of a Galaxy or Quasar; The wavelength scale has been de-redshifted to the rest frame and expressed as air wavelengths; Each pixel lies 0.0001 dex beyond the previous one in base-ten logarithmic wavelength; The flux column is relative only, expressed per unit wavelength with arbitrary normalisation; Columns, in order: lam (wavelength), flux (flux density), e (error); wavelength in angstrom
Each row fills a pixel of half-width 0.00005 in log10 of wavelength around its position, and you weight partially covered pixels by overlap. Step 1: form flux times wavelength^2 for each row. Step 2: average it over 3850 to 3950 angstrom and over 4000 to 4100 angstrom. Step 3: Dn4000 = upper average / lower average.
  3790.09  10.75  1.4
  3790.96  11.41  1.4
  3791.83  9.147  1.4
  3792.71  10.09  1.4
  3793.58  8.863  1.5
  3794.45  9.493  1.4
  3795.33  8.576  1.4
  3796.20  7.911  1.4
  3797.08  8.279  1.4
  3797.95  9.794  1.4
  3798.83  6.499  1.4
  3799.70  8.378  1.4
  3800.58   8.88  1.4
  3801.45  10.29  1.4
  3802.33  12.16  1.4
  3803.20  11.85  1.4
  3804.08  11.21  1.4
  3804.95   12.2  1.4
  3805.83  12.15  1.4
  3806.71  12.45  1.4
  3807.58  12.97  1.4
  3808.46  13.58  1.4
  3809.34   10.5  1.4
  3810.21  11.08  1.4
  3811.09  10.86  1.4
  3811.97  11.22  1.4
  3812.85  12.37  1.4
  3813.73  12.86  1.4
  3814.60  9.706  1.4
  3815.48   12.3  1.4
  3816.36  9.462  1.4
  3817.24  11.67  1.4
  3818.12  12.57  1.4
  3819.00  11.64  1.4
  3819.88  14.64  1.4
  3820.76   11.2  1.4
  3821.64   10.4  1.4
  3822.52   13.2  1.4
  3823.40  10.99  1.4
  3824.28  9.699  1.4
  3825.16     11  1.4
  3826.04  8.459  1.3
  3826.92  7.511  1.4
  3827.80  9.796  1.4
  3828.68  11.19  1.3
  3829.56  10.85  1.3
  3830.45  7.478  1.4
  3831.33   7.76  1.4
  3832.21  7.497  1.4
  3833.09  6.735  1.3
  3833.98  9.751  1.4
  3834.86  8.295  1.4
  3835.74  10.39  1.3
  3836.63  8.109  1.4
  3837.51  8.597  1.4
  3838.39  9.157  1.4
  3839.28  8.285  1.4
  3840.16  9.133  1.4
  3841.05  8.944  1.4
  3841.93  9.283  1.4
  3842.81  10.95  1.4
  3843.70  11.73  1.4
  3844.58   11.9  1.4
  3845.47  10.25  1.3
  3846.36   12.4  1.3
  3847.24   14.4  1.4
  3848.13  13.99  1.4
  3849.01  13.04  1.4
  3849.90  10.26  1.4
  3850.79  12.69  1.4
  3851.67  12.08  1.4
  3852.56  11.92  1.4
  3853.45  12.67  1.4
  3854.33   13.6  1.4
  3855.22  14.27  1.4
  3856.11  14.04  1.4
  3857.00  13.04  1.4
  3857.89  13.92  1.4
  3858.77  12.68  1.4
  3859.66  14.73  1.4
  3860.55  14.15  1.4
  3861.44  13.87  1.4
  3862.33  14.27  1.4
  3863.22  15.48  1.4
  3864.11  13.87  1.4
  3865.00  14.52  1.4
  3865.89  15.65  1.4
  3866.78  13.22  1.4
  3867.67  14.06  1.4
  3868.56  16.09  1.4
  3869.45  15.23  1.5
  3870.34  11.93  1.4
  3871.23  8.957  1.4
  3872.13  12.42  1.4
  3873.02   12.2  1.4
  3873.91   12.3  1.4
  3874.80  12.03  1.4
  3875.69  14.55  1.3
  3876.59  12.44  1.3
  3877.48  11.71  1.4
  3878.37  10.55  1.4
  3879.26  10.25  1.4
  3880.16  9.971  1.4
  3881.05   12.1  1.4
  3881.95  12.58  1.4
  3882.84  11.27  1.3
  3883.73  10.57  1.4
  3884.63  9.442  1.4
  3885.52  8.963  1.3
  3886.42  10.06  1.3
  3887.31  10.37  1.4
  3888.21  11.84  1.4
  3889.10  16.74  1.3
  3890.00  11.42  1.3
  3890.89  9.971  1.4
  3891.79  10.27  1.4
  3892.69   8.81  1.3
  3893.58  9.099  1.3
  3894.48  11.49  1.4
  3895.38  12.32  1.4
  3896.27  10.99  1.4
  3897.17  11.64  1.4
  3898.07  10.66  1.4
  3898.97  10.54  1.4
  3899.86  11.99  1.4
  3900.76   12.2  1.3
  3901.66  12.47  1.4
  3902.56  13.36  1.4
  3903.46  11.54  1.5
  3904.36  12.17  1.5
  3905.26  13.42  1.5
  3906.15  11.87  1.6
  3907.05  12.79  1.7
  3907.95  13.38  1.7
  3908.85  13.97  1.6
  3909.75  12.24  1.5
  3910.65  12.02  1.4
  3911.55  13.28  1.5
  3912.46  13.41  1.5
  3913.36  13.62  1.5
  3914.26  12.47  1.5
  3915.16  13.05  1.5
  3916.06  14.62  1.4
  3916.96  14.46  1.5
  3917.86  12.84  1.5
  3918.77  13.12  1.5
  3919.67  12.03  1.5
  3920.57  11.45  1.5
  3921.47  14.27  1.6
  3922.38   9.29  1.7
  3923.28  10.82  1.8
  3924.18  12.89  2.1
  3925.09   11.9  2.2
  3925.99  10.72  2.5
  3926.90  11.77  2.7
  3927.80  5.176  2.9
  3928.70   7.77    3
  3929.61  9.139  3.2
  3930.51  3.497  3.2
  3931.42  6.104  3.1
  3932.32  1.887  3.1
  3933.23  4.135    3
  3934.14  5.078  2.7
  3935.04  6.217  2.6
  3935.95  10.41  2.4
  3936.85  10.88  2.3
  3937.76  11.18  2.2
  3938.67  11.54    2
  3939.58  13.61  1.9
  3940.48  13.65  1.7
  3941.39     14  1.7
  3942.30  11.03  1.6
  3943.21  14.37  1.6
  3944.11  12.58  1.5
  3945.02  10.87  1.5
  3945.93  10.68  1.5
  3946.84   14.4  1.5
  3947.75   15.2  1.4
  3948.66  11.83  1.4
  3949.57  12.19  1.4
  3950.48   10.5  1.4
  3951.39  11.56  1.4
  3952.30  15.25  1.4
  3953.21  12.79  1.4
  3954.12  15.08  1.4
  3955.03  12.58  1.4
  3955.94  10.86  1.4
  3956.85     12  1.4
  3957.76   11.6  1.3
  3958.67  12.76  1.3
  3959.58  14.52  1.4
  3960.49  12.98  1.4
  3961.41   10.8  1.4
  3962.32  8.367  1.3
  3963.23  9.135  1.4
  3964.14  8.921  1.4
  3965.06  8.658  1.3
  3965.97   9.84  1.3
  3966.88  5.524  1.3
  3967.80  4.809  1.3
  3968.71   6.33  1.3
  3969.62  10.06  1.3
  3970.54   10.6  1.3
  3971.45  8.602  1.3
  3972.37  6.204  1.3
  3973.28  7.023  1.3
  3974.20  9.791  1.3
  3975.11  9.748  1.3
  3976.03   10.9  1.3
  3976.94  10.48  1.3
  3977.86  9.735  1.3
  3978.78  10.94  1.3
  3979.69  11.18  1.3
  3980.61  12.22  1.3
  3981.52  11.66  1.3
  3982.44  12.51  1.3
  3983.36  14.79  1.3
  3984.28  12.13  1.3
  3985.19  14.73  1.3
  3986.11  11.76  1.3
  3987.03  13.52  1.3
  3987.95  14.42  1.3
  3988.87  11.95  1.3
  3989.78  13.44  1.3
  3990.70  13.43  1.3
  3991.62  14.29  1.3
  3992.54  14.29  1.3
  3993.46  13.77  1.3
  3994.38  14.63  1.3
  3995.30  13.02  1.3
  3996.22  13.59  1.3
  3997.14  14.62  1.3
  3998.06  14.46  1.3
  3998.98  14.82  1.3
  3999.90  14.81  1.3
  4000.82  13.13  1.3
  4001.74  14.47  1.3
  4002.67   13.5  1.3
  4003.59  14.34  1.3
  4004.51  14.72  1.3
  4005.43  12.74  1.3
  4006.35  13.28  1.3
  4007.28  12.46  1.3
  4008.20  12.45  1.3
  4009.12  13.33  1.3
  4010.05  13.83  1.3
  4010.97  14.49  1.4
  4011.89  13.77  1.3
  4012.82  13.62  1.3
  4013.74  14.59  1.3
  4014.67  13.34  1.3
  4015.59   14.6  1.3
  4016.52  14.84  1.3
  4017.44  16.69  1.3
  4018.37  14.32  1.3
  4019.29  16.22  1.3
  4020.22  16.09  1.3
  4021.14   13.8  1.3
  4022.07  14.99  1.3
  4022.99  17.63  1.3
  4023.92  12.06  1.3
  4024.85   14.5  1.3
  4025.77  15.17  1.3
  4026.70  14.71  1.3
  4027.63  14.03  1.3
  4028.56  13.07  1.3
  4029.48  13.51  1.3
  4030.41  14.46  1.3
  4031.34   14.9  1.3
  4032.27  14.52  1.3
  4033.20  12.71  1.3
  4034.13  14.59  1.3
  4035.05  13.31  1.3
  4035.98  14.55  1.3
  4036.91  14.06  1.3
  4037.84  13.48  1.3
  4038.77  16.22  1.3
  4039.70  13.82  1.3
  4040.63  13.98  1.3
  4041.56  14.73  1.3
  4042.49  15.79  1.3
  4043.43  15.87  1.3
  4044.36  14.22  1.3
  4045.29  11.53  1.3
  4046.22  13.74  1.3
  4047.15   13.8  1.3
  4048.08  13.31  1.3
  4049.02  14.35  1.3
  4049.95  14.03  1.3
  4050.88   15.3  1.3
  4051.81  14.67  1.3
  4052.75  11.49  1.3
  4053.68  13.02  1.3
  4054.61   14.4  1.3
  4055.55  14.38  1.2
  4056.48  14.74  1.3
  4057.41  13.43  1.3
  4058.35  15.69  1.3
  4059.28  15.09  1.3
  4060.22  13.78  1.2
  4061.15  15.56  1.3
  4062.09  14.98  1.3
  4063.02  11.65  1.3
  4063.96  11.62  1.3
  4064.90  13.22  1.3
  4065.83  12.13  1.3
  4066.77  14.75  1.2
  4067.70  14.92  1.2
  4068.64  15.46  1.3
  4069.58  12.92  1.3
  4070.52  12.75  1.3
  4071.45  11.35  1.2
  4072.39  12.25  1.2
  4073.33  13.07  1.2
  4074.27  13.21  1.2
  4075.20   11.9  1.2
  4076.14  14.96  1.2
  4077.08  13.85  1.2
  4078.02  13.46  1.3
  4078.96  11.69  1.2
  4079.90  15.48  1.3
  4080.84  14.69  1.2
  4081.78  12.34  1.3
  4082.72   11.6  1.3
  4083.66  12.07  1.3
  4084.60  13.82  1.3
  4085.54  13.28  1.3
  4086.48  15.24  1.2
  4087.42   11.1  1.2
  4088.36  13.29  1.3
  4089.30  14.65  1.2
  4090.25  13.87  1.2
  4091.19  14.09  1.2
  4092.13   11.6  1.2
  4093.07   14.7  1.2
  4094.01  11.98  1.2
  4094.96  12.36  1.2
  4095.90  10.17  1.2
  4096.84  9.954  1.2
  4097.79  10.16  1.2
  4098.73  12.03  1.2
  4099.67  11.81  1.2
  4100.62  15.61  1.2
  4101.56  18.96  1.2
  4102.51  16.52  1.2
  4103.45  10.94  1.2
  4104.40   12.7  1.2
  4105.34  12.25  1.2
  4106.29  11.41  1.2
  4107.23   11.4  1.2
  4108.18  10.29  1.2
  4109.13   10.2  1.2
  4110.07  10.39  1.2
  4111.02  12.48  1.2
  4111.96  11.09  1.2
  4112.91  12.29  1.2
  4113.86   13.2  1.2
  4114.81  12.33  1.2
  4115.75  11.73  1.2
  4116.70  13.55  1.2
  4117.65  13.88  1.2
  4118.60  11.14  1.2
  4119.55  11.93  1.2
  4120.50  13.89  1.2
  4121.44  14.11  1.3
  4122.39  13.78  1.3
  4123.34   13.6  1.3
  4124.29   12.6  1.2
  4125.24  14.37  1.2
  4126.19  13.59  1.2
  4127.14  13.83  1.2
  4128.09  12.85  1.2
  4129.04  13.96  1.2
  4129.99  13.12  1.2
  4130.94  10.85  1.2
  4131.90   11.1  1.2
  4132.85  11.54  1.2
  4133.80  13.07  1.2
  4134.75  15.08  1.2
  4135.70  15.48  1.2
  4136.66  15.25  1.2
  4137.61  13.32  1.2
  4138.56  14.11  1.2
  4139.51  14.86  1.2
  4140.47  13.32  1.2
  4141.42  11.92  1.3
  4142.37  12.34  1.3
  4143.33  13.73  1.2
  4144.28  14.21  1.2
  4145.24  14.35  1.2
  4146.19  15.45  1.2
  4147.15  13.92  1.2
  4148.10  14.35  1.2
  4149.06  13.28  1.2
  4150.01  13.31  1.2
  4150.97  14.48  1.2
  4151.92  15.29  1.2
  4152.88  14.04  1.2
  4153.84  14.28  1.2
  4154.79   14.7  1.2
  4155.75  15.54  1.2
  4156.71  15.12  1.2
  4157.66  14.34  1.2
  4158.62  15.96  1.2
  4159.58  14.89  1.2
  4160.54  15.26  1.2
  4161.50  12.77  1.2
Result 1.25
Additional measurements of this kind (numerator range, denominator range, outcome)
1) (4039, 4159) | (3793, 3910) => 1.33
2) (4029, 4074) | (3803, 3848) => 1.47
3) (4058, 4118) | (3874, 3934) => 1.27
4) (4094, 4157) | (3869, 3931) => 1.27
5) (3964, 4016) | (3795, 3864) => 1.19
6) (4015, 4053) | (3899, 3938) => 1.40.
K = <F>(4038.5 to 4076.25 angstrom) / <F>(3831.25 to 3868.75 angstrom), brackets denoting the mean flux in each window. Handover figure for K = 1.2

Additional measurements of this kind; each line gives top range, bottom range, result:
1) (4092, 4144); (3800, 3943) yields 1.13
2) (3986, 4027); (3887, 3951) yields 1.25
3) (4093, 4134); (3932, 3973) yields 1.19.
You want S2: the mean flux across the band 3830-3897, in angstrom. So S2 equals 11.6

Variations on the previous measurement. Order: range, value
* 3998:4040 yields 14.2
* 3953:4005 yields 11.8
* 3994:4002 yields 14.2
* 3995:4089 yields 13.9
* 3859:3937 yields 11.6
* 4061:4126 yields 12.9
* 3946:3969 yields 11.2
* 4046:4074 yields 13.7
